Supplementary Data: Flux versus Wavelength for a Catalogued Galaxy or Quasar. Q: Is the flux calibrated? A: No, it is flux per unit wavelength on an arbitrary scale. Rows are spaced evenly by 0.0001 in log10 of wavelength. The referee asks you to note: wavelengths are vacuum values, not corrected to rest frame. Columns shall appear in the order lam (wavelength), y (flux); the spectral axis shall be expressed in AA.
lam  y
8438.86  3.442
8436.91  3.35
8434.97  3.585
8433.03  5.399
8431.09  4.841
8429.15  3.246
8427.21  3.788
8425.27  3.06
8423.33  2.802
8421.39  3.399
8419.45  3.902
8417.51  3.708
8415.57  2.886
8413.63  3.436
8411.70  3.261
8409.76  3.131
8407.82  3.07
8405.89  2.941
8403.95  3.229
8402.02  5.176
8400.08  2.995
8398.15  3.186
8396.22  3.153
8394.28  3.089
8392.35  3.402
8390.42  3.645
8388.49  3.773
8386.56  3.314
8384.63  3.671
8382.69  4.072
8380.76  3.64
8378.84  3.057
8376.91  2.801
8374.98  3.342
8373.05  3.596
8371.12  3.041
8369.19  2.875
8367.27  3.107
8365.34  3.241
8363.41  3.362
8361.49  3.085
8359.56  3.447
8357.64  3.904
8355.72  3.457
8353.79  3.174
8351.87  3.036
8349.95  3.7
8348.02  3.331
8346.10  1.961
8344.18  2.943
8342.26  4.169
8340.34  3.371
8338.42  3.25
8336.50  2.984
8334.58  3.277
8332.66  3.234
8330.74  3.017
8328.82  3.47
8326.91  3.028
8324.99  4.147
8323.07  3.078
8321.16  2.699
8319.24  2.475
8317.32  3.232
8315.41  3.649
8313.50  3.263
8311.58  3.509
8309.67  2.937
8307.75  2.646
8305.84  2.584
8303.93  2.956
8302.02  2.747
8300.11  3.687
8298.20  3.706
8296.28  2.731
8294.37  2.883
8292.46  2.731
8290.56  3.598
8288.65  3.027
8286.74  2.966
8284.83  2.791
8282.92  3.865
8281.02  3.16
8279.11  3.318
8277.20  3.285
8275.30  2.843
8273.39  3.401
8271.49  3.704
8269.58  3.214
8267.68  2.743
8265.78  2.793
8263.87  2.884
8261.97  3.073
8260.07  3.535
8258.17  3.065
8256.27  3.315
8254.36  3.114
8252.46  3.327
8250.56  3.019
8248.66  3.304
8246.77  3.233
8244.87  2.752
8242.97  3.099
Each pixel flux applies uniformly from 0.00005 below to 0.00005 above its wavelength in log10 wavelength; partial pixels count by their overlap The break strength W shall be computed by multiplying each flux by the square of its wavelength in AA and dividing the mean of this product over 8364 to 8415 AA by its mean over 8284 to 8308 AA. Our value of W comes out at 1.1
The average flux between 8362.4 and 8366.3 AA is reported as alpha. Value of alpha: 3.3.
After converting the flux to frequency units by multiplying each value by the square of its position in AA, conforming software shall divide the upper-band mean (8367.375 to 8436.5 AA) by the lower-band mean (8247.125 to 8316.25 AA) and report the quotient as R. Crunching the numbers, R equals 1.1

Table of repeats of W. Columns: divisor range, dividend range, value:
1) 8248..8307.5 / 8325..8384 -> 1.07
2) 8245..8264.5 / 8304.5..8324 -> 0.96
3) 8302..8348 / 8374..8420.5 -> 1.11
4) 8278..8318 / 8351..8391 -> 1.09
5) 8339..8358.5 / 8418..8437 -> 1.16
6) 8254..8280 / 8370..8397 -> 1.10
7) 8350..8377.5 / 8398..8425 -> 1.04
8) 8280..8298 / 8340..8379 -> 1.06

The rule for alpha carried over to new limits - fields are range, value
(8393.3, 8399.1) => 3.14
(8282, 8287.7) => 3.2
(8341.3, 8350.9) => 3.22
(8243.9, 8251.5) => 3.08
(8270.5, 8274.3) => 3.55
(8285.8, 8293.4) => 3.08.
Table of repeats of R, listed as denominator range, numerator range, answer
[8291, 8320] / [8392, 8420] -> 1.12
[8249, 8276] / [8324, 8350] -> 1.05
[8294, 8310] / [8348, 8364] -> 1.15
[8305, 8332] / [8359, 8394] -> 1.09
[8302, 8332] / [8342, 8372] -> 1.05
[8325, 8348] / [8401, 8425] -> 1.08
